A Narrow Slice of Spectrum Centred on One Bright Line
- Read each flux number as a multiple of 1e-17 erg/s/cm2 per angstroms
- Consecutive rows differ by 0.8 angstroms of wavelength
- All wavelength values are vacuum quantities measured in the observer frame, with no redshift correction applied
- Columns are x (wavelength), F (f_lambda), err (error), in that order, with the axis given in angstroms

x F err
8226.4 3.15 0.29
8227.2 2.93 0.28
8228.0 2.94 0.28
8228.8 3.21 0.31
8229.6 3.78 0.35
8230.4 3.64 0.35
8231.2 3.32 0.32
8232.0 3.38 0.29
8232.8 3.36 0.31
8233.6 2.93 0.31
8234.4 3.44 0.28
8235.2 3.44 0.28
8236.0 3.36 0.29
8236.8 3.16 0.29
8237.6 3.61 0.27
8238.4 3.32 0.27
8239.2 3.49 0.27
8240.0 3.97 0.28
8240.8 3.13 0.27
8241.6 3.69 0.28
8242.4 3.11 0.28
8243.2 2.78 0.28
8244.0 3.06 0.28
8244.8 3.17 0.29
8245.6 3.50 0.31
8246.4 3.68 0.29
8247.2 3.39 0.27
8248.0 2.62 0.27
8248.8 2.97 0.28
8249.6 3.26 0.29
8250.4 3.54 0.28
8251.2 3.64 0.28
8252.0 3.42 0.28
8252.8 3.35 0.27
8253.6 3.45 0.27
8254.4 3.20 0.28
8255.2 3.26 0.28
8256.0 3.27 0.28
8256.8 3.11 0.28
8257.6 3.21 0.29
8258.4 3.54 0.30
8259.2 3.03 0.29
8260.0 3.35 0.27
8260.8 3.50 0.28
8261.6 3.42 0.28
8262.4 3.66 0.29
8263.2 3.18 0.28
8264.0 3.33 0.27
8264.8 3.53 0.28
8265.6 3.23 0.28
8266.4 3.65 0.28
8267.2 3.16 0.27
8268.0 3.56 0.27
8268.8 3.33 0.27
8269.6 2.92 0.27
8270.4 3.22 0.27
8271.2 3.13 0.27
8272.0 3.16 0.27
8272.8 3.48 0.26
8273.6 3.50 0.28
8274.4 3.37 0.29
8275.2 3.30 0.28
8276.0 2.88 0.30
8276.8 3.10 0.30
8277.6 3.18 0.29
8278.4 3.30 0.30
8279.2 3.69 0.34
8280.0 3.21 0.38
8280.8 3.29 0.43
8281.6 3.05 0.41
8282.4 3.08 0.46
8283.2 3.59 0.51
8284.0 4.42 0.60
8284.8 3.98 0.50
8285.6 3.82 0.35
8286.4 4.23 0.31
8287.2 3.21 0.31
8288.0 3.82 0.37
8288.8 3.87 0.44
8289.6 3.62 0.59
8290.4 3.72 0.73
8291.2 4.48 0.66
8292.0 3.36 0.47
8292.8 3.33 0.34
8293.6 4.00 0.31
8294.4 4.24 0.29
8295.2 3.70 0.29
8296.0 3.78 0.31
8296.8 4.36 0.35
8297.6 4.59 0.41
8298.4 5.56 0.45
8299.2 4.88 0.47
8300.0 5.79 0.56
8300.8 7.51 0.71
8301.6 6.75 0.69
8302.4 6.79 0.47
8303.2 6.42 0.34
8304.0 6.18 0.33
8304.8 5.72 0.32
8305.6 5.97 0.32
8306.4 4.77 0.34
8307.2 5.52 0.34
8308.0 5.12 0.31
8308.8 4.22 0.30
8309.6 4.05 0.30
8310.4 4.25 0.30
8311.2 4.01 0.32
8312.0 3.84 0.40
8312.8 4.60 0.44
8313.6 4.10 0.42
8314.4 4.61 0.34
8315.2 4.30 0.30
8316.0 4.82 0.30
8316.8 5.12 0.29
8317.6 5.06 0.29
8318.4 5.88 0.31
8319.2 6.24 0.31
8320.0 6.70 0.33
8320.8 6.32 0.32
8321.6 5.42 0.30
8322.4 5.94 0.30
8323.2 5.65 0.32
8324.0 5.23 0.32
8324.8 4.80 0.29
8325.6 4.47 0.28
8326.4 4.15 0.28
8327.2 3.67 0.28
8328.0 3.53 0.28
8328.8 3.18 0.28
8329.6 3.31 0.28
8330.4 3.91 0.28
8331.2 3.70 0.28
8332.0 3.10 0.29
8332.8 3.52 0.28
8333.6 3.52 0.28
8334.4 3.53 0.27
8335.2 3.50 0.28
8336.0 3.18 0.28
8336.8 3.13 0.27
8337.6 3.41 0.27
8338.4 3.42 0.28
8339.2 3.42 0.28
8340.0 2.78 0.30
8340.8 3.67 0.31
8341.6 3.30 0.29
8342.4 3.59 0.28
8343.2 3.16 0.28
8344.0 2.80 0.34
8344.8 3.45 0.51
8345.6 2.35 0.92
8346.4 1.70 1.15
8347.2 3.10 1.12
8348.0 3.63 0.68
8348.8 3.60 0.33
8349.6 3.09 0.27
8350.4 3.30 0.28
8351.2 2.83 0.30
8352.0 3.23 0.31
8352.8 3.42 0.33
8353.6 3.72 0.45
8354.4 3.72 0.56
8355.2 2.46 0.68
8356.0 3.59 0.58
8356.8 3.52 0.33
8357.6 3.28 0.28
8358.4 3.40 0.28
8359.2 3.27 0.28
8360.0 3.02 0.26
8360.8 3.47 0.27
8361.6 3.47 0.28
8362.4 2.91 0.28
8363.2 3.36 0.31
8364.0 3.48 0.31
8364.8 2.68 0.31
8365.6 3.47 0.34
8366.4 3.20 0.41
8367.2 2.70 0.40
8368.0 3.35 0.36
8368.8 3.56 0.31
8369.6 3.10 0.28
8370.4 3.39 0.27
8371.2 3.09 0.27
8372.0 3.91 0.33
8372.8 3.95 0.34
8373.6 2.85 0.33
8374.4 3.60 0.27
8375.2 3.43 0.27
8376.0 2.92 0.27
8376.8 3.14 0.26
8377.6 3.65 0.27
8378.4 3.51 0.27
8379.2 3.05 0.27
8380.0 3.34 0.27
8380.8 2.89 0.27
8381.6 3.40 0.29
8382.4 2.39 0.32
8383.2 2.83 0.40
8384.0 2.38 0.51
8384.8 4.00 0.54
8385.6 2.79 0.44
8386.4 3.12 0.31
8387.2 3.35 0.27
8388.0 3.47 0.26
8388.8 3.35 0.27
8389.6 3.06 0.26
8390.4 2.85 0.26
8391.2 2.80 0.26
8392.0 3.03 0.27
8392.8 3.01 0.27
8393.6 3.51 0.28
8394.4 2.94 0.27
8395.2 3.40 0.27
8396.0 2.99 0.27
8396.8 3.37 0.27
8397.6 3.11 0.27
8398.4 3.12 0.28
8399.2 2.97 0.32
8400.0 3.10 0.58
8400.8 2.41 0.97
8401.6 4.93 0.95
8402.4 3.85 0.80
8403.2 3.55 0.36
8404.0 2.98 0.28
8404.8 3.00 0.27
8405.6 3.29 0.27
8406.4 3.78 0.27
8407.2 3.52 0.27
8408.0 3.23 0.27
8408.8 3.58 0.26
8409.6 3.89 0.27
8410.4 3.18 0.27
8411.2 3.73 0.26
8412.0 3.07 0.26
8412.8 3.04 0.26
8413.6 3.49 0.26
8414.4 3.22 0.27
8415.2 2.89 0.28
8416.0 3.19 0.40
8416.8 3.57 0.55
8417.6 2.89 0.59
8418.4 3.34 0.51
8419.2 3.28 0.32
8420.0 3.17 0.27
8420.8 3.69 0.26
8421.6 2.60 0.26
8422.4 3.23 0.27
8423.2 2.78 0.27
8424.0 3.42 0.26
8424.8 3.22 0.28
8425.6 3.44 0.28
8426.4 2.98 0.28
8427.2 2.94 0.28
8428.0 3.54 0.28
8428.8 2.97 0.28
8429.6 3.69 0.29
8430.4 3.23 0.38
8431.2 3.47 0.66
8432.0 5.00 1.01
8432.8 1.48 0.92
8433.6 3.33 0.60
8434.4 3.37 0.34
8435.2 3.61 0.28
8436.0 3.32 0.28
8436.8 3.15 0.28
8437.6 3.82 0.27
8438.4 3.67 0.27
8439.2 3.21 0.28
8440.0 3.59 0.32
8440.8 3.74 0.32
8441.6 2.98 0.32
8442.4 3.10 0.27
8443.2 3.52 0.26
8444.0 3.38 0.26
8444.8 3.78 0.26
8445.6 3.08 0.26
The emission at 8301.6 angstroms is [S II]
